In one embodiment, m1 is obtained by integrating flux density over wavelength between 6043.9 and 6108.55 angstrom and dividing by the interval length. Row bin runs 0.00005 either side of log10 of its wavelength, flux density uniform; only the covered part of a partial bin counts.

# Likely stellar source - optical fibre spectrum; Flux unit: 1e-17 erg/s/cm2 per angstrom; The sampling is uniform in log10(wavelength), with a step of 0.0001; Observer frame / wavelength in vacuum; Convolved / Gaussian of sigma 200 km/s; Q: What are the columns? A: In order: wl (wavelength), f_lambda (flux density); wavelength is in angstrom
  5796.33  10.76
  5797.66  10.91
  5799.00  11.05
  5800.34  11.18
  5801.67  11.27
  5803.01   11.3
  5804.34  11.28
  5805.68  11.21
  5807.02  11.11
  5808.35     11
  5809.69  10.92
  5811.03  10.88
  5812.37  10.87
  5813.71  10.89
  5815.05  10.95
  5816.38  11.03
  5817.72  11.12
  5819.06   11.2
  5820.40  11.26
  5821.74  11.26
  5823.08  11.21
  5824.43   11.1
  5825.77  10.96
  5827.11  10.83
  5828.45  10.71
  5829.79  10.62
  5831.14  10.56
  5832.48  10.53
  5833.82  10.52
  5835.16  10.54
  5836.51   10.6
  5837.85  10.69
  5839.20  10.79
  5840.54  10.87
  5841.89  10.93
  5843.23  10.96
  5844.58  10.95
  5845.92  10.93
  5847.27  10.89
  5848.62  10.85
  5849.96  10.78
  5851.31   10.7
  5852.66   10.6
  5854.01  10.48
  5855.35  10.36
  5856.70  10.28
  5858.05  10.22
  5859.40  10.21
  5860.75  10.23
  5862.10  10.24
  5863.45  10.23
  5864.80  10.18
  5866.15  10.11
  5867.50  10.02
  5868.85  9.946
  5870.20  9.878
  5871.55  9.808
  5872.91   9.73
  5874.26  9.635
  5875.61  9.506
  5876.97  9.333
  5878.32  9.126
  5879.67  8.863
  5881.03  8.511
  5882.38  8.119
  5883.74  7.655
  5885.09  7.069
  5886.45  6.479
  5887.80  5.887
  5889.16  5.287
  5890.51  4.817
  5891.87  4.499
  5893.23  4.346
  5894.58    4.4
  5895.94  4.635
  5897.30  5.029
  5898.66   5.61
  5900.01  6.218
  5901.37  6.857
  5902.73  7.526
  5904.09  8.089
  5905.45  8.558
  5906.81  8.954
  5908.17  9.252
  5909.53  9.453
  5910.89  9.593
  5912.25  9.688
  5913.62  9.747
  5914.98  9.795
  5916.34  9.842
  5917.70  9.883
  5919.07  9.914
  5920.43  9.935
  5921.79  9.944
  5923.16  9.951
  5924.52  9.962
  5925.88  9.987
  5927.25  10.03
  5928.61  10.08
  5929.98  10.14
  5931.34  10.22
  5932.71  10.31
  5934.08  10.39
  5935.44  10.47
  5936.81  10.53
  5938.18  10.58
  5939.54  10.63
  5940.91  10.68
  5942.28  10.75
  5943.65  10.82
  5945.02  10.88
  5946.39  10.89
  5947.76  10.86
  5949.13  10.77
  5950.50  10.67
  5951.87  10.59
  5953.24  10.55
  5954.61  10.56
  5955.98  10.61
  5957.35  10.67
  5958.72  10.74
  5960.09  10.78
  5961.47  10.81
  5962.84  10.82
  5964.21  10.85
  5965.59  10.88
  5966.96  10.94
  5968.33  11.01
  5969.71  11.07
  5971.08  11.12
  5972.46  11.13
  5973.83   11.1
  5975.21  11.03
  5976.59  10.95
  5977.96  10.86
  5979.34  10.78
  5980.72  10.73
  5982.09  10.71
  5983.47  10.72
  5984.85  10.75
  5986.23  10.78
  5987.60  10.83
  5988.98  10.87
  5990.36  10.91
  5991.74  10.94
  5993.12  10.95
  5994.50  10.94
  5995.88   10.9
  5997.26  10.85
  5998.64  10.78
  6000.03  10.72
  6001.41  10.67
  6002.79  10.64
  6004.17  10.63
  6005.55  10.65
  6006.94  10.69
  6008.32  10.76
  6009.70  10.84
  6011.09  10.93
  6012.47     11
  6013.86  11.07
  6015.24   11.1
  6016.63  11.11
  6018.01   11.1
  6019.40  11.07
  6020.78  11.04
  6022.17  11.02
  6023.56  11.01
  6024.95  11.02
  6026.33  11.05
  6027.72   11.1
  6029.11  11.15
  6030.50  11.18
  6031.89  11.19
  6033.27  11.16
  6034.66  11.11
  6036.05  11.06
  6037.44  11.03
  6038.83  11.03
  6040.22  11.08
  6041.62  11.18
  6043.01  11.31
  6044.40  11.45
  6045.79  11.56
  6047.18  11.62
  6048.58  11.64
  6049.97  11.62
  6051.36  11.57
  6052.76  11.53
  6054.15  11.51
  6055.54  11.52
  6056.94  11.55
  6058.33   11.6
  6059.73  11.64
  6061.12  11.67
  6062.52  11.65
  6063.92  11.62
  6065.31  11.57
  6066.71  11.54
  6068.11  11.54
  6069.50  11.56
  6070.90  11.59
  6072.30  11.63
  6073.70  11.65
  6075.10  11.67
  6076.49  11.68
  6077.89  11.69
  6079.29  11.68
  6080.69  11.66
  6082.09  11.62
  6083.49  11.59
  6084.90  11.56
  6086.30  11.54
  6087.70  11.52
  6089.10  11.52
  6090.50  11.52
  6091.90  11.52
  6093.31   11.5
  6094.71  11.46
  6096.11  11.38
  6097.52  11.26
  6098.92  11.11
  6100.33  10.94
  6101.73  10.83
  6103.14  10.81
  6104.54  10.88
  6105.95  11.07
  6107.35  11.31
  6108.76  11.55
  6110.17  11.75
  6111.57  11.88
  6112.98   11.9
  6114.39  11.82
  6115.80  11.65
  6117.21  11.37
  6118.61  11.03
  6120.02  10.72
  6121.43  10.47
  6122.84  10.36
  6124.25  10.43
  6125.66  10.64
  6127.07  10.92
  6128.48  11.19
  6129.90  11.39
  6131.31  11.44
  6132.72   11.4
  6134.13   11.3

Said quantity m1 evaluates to 11.5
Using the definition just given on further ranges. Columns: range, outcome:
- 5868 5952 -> 8.89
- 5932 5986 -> 10.8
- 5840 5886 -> 9.92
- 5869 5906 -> 7.27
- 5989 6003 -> 10.8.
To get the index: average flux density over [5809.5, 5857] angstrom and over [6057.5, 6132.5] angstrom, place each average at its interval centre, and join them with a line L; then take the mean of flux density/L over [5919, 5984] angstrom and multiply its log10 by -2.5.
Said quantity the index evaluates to 0.05 mag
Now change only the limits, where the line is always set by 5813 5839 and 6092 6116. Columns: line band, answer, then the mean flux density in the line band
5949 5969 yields 0.035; 10.8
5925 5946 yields 0.063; 10.4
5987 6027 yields 0.028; 10.9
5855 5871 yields 0.081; 10.2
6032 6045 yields 0.008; 11.2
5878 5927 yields 0.362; 7.89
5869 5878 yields 0.138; 9.64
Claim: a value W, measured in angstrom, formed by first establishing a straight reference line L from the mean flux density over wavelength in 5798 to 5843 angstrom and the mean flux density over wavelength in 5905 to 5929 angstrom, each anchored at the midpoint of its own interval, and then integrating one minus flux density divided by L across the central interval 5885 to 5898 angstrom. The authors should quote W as 6.3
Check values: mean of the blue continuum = 10.9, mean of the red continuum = 9.71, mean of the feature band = 5.16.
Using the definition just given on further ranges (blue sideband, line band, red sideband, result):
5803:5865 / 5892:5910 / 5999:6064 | 6.9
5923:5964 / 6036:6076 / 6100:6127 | -2.1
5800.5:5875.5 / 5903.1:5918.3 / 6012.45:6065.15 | 2.2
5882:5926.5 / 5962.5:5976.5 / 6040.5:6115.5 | -2.8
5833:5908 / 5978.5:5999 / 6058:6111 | -1.0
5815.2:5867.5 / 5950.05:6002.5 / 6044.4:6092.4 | 1.9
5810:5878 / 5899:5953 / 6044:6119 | 5.3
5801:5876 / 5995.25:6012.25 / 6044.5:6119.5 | 0.7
